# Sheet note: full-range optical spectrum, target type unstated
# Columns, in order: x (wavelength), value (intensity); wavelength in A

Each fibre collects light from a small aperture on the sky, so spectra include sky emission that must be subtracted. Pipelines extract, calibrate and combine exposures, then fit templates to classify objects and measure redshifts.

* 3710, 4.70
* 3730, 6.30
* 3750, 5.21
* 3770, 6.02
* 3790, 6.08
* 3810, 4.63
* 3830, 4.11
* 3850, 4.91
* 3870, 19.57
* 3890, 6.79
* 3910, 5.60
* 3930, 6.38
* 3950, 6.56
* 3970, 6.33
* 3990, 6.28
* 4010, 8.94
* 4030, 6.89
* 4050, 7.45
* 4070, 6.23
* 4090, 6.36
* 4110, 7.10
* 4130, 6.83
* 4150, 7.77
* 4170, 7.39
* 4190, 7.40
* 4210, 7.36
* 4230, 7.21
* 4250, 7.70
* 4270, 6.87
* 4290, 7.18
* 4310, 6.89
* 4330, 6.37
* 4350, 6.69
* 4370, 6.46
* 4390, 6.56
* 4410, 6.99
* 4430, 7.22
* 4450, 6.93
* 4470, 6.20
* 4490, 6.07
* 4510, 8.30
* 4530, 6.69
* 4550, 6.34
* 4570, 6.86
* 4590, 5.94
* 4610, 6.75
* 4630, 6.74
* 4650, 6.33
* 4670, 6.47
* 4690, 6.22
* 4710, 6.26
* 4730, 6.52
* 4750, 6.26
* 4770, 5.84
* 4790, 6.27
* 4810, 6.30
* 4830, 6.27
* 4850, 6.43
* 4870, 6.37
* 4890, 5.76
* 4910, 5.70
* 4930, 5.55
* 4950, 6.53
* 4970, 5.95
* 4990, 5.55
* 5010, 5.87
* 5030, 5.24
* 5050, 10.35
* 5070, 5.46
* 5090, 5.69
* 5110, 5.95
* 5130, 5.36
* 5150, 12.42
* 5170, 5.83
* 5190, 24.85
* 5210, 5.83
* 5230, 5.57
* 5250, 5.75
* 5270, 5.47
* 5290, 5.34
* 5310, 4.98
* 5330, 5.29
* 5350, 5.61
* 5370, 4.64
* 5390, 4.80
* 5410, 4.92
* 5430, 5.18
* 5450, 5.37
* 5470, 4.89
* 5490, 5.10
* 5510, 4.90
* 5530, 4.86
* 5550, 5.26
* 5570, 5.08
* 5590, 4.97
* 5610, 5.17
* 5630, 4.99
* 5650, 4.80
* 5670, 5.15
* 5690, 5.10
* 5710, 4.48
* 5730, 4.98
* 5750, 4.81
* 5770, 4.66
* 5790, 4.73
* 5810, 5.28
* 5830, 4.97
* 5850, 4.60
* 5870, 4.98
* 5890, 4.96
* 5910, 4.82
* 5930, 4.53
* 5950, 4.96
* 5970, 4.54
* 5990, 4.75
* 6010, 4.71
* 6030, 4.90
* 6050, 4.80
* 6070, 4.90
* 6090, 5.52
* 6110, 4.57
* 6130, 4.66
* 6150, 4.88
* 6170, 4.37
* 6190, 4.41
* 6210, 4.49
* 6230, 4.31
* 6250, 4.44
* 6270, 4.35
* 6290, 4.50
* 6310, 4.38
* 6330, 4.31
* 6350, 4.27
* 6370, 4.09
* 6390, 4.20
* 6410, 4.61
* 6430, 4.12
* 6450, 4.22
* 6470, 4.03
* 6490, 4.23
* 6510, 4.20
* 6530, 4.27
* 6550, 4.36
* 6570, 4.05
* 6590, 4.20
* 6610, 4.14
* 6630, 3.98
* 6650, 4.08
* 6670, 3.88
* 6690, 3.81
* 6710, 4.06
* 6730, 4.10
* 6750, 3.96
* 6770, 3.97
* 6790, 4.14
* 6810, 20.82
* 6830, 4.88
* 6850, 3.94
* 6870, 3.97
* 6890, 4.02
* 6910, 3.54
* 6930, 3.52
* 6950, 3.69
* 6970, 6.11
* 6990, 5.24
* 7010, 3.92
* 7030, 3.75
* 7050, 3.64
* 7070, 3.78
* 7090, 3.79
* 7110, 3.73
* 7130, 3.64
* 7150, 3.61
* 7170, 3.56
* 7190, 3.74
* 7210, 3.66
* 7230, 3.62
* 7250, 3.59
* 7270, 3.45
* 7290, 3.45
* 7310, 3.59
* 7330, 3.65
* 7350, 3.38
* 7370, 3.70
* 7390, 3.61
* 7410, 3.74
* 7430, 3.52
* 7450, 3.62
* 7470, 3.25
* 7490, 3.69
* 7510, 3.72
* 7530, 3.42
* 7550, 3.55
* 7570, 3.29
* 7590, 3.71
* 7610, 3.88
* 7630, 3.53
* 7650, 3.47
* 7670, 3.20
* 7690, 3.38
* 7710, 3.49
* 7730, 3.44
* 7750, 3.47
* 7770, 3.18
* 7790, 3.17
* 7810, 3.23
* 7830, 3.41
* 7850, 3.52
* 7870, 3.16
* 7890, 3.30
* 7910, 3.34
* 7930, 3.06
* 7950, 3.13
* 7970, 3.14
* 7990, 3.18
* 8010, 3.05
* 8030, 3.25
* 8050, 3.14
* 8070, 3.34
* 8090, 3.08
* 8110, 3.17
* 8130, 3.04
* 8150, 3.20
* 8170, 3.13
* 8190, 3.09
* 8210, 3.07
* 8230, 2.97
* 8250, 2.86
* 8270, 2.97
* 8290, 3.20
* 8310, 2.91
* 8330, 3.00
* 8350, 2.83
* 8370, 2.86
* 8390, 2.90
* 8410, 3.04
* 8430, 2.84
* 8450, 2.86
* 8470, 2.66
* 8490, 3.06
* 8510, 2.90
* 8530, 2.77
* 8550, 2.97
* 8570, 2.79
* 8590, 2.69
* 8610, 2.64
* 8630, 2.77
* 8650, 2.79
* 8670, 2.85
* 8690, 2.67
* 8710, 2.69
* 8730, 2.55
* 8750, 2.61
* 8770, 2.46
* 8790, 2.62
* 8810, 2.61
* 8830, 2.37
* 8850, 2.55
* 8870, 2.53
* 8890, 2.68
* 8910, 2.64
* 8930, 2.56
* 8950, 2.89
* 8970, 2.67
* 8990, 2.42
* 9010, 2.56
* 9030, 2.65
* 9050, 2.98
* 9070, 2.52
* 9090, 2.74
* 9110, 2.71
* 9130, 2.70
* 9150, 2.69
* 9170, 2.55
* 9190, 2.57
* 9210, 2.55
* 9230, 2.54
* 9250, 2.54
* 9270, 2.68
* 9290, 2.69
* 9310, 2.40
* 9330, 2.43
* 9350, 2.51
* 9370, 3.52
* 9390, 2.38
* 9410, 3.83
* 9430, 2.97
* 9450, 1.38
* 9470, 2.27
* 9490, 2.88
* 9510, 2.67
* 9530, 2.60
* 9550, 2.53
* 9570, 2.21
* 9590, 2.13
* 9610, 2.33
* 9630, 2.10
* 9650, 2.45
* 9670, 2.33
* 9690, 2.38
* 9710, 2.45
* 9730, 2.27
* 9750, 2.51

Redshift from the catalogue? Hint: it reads 0.04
